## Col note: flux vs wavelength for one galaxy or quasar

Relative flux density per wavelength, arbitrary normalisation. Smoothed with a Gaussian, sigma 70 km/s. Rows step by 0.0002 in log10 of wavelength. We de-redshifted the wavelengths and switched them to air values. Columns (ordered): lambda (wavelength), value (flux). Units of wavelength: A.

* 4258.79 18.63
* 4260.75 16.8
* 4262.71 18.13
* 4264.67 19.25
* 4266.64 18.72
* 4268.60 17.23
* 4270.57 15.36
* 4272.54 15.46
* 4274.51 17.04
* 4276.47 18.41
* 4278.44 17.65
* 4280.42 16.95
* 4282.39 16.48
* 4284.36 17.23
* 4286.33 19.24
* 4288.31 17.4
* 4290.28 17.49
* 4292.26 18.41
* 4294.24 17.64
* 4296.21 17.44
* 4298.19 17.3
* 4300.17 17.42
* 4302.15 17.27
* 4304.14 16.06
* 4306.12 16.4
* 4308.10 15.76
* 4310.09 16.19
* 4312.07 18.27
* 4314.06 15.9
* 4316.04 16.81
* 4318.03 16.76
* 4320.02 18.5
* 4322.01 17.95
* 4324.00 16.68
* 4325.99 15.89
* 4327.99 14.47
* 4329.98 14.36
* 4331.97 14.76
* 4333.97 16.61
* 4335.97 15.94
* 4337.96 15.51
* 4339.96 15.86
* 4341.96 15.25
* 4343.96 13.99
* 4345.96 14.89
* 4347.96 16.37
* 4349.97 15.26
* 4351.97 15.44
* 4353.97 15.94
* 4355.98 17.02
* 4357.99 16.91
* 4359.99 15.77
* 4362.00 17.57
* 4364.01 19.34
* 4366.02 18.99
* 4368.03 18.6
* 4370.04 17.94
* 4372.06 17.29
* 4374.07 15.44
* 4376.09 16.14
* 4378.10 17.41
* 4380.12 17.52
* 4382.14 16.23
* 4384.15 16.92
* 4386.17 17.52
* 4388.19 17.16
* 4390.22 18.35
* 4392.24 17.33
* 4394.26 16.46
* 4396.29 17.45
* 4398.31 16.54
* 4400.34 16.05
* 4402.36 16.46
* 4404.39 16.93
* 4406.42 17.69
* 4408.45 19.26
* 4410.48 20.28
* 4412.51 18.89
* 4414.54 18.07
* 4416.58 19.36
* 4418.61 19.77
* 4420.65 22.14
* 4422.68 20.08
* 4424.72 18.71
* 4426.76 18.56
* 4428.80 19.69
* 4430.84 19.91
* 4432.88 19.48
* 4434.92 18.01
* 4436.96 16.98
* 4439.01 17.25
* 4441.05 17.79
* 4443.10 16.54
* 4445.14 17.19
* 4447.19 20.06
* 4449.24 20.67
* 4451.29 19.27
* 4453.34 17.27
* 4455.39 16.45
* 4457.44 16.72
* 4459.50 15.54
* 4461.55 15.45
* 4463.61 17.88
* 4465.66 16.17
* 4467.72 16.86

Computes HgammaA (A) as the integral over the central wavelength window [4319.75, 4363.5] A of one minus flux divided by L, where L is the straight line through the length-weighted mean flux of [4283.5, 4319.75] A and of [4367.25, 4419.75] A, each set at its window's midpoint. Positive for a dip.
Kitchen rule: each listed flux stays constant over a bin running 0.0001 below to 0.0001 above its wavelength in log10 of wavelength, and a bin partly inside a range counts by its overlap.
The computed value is 3.6 A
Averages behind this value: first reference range 17.2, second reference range 17.6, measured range 15.9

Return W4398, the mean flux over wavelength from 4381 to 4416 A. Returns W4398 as 17.5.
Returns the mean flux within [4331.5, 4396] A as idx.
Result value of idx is 16.6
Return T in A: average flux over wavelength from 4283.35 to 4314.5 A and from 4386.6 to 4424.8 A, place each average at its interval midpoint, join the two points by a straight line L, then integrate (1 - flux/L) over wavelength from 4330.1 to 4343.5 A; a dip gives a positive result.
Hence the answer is 1.59 A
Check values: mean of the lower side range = 17.2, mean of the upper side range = 18.2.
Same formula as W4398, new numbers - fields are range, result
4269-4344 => 16.7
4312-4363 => 16.1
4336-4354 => 15.4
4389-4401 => 17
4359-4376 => 17.5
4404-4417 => 18.7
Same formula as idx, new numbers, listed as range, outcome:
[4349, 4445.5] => 17.8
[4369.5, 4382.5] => 16.8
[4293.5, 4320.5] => 16.9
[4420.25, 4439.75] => 19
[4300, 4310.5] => 16.5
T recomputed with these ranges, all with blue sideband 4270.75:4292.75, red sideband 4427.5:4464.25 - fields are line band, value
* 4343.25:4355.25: 1.5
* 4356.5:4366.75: 0.0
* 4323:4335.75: 1.5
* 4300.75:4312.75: 0.5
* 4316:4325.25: 0.1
